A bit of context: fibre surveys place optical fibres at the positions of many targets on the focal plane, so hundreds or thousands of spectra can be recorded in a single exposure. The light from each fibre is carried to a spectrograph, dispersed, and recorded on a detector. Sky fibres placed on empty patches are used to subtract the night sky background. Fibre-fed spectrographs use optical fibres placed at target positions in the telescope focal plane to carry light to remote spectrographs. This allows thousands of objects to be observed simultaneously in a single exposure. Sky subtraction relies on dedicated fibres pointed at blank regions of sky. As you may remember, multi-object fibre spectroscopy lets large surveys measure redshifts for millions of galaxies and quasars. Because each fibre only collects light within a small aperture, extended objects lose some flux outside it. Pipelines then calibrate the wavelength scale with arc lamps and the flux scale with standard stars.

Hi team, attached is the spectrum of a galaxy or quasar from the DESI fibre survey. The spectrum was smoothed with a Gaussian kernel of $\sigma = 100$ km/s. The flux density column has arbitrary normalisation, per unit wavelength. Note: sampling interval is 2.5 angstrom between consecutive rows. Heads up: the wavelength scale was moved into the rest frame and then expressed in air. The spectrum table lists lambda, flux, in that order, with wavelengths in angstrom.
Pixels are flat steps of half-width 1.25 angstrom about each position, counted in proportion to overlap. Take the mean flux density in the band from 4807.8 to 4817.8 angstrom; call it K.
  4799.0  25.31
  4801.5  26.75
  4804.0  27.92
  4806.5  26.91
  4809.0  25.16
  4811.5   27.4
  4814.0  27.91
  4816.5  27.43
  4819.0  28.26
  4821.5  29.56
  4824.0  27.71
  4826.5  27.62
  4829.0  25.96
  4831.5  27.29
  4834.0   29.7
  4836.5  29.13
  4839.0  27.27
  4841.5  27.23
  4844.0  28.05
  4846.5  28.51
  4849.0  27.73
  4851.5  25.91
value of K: 27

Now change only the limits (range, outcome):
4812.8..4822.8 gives 28.3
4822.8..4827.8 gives 27.6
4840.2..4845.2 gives 27.6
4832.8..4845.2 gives 28.3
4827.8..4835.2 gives 27.6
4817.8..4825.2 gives 28.5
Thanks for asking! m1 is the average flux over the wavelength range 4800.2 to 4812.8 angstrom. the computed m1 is 26.8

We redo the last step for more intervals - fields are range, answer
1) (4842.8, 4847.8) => 28.3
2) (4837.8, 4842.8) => 27.3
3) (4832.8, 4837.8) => 29.4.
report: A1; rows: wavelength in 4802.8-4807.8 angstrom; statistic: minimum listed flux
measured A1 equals 26.91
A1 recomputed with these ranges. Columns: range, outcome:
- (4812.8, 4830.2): 25.96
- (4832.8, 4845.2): 27.23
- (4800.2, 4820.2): 25.16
